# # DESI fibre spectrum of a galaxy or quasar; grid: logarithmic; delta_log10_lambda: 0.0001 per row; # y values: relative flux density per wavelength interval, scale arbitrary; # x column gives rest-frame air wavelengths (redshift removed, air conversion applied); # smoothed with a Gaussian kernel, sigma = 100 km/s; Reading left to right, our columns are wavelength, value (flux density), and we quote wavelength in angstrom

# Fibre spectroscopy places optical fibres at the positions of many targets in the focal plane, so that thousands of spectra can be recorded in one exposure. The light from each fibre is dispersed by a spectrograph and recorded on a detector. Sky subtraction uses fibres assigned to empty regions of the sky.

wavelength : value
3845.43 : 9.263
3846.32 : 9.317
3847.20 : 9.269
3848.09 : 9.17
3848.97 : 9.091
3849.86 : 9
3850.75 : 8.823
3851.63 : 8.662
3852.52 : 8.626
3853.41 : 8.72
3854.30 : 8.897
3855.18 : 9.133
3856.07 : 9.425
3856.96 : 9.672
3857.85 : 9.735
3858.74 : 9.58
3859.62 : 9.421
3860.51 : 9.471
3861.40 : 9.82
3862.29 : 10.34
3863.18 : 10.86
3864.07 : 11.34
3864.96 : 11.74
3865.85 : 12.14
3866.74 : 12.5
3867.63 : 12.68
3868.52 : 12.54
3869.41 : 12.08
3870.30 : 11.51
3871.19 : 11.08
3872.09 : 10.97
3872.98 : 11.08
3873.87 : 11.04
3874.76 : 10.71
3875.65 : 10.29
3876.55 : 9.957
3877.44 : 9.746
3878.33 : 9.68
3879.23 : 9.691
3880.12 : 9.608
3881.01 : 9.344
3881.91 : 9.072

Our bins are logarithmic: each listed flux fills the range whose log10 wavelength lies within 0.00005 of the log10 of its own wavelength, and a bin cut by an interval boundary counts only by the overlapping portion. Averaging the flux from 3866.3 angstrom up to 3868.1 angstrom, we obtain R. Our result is 12.6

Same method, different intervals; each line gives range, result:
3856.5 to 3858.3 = 9.67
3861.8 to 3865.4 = 11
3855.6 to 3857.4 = 9.52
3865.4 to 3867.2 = 12.3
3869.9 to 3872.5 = 11.2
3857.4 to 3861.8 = 9.61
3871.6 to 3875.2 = 10.9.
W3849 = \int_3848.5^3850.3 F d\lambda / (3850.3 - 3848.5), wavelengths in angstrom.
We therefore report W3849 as 9.06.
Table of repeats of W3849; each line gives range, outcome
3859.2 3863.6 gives 9.97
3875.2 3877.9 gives 10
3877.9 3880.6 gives 9.66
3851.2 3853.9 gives 8.65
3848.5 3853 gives 8.84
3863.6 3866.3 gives 11.7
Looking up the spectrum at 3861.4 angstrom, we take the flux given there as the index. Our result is 9.82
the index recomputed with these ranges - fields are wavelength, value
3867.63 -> 12.68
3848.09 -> 9.17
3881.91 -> 9.072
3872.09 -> 10.97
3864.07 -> 11.34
